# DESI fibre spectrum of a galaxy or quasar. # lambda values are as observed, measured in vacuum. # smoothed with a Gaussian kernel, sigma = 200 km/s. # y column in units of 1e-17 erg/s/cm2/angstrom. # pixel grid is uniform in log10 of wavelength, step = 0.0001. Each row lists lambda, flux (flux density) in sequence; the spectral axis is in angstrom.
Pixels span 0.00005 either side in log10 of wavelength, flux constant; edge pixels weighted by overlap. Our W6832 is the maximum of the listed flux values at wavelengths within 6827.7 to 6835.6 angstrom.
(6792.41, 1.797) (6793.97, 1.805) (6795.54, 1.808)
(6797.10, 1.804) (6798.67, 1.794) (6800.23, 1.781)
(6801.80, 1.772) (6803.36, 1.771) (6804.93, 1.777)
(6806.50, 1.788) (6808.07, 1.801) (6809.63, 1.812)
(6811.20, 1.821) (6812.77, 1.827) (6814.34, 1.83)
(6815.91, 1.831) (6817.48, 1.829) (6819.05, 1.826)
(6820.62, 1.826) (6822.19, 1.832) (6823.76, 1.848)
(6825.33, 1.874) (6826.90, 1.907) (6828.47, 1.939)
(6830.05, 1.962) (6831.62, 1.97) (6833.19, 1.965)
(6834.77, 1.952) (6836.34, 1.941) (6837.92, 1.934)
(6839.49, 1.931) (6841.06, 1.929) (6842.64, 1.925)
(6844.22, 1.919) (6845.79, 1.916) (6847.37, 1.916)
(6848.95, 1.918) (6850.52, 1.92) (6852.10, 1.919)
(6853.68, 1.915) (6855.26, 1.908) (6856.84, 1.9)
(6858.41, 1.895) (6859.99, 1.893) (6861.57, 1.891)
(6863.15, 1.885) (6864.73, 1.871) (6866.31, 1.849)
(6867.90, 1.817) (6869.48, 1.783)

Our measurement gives 1.97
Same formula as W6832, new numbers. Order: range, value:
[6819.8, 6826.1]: 1.874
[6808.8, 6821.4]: 1.831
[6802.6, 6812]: 1.821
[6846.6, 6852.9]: 1.92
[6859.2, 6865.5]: 1.893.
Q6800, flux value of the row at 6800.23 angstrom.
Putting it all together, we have 1.781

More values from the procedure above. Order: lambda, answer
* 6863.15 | 1.885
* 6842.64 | 1.925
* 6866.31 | 1.849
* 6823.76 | 1.848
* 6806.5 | 1.788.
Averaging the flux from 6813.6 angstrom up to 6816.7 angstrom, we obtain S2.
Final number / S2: 1.83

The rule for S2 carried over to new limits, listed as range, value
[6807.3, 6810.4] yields 1.81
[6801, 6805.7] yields 1.77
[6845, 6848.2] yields 1.92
